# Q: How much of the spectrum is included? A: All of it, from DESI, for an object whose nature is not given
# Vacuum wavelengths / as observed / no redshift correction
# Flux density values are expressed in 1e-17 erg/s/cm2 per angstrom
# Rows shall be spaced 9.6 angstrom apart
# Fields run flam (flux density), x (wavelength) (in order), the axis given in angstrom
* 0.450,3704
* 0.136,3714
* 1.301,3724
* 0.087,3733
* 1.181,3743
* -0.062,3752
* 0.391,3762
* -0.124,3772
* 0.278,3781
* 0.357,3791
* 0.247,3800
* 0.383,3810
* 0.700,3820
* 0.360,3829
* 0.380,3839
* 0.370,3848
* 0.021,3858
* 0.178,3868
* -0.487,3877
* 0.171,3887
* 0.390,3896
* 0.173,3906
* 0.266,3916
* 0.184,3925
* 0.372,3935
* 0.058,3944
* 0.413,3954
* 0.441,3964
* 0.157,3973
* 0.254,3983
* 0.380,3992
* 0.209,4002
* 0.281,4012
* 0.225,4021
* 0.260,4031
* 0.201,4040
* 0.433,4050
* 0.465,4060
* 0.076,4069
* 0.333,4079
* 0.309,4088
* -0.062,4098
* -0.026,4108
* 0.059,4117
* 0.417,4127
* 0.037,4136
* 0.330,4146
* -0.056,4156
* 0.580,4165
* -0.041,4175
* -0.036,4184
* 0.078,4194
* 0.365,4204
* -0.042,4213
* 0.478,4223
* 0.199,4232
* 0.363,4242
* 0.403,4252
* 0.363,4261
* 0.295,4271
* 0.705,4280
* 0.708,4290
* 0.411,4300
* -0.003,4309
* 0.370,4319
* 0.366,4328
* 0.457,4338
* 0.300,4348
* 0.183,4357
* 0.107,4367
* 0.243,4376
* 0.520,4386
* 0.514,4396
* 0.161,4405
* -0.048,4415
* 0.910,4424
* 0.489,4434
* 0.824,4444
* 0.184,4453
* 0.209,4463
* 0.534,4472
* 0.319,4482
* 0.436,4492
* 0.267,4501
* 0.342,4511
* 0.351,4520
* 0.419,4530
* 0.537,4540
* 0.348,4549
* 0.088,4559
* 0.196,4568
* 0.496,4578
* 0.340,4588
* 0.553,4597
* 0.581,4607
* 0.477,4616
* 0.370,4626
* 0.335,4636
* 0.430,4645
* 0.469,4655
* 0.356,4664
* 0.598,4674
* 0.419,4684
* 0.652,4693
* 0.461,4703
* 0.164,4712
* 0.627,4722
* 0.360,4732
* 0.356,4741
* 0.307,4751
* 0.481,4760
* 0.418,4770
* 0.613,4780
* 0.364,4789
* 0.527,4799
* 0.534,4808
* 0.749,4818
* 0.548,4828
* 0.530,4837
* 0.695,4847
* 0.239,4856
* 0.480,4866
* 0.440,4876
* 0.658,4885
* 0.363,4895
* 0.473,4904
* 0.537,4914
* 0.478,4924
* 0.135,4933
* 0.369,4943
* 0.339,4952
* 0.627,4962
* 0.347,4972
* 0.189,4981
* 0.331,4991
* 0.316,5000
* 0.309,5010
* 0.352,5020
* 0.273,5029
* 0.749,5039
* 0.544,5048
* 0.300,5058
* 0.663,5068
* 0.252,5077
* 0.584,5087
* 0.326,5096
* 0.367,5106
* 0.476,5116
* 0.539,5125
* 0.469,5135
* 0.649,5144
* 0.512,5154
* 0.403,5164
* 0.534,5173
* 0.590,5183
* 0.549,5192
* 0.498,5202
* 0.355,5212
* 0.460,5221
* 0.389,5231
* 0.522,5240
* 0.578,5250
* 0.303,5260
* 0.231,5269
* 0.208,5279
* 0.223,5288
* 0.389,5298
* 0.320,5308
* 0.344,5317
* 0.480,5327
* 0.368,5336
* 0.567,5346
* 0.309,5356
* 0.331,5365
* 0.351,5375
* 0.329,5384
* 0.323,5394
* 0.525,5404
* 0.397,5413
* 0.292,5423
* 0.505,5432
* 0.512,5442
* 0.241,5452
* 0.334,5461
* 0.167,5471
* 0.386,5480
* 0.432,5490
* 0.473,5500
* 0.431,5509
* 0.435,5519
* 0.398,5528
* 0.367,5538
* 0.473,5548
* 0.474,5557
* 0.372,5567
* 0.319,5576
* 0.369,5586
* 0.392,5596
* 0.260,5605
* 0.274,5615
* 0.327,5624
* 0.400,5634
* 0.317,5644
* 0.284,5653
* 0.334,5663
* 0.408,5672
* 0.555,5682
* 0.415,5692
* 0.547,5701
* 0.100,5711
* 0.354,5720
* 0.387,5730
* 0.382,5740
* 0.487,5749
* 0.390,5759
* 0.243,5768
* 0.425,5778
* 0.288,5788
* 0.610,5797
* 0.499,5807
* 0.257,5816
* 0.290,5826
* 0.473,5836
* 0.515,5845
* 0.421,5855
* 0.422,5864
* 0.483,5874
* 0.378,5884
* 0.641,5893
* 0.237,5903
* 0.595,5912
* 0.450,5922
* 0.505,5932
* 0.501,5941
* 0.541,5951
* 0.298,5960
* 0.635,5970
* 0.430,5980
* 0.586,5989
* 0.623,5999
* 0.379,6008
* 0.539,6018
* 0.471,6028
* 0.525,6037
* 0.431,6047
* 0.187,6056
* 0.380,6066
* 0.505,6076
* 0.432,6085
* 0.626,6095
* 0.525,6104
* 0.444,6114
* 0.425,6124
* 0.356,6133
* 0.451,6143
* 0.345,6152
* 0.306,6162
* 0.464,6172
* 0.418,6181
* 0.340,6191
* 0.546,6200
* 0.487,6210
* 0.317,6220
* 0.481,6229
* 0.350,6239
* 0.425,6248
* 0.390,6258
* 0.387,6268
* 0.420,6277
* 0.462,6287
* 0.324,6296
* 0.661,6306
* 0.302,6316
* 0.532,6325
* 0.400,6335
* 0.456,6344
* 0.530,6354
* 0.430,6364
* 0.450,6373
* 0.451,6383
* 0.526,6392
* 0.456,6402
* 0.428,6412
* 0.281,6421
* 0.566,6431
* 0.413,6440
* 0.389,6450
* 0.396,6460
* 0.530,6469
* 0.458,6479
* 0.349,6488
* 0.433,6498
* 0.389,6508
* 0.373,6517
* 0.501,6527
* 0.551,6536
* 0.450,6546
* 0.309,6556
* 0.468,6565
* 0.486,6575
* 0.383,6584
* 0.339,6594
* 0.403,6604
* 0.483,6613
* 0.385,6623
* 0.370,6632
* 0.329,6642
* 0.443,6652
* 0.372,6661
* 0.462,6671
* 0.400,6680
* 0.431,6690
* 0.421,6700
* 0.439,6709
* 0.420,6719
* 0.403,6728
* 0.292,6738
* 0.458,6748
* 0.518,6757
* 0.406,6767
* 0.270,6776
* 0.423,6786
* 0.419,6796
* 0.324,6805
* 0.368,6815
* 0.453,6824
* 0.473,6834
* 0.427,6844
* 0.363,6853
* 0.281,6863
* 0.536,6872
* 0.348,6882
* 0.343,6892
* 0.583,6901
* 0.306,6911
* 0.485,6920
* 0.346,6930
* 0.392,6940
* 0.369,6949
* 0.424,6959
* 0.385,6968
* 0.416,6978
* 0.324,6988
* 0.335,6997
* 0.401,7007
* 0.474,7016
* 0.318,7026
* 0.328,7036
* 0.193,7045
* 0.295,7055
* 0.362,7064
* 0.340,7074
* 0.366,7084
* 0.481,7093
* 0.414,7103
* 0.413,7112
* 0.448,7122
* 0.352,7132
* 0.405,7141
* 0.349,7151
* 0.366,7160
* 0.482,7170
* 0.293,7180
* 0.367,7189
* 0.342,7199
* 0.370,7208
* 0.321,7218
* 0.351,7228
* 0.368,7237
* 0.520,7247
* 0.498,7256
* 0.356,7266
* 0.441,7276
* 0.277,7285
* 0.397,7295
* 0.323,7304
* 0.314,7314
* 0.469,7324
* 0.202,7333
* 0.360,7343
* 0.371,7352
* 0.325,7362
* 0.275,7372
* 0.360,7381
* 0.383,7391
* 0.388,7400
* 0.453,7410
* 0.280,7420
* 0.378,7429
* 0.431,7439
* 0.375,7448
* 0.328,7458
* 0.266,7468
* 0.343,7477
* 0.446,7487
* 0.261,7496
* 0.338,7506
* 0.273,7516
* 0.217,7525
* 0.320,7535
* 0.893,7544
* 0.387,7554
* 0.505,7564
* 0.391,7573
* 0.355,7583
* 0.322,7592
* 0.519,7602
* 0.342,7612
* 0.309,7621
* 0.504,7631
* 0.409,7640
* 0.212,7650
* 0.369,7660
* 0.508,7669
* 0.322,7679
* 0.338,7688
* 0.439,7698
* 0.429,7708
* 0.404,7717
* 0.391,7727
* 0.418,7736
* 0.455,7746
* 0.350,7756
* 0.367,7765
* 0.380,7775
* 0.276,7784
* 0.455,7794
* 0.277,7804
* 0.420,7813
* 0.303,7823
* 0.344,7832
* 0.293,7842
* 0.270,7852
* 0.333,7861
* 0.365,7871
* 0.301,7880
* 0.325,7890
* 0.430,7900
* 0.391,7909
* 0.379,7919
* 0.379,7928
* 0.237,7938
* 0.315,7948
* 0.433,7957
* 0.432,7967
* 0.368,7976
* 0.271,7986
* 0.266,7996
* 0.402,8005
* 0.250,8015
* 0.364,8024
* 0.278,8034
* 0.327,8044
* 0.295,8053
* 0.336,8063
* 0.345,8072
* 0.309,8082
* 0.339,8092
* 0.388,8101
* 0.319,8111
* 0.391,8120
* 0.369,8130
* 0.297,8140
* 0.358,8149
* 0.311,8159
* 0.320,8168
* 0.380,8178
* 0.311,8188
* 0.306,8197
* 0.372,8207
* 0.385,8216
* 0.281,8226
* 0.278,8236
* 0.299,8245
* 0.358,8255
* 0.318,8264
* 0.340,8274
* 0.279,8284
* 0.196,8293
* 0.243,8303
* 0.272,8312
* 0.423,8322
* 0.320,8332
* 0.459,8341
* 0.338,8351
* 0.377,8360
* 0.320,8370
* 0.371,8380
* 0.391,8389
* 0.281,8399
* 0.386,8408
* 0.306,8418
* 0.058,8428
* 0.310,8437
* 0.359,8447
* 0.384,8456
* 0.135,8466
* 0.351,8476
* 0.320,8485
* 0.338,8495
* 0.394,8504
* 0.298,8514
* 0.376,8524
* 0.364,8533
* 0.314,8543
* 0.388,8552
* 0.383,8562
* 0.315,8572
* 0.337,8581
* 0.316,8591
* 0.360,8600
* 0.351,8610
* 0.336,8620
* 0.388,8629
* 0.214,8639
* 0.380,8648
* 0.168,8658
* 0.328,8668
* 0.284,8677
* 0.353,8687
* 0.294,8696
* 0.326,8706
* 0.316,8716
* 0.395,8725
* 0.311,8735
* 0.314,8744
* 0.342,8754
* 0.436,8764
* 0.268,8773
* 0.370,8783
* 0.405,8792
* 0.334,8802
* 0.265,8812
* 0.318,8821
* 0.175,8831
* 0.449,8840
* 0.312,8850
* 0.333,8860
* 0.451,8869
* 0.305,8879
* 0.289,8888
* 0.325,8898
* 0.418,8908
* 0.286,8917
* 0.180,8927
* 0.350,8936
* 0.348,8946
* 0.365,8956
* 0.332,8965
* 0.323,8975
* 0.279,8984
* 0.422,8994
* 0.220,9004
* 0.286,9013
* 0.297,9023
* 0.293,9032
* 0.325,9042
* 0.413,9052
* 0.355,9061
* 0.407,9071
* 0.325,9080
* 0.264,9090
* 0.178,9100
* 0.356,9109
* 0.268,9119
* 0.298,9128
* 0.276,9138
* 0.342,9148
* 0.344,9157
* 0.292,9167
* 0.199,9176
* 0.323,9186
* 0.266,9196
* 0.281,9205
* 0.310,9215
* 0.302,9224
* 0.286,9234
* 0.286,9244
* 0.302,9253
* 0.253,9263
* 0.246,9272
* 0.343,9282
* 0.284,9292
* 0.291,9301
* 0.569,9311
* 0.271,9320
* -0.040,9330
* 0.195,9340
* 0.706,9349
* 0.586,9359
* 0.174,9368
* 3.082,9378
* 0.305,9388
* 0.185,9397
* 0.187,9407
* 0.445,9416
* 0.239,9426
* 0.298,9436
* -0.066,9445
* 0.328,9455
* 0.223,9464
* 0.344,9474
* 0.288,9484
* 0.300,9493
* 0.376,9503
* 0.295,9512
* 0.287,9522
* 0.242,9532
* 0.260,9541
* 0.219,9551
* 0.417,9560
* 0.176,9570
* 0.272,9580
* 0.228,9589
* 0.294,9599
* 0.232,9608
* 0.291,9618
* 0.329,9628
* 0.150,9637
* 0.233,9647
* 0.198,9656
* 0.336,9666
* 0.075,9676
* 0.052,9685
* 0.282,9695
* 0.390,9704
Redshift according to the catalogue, 0.149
